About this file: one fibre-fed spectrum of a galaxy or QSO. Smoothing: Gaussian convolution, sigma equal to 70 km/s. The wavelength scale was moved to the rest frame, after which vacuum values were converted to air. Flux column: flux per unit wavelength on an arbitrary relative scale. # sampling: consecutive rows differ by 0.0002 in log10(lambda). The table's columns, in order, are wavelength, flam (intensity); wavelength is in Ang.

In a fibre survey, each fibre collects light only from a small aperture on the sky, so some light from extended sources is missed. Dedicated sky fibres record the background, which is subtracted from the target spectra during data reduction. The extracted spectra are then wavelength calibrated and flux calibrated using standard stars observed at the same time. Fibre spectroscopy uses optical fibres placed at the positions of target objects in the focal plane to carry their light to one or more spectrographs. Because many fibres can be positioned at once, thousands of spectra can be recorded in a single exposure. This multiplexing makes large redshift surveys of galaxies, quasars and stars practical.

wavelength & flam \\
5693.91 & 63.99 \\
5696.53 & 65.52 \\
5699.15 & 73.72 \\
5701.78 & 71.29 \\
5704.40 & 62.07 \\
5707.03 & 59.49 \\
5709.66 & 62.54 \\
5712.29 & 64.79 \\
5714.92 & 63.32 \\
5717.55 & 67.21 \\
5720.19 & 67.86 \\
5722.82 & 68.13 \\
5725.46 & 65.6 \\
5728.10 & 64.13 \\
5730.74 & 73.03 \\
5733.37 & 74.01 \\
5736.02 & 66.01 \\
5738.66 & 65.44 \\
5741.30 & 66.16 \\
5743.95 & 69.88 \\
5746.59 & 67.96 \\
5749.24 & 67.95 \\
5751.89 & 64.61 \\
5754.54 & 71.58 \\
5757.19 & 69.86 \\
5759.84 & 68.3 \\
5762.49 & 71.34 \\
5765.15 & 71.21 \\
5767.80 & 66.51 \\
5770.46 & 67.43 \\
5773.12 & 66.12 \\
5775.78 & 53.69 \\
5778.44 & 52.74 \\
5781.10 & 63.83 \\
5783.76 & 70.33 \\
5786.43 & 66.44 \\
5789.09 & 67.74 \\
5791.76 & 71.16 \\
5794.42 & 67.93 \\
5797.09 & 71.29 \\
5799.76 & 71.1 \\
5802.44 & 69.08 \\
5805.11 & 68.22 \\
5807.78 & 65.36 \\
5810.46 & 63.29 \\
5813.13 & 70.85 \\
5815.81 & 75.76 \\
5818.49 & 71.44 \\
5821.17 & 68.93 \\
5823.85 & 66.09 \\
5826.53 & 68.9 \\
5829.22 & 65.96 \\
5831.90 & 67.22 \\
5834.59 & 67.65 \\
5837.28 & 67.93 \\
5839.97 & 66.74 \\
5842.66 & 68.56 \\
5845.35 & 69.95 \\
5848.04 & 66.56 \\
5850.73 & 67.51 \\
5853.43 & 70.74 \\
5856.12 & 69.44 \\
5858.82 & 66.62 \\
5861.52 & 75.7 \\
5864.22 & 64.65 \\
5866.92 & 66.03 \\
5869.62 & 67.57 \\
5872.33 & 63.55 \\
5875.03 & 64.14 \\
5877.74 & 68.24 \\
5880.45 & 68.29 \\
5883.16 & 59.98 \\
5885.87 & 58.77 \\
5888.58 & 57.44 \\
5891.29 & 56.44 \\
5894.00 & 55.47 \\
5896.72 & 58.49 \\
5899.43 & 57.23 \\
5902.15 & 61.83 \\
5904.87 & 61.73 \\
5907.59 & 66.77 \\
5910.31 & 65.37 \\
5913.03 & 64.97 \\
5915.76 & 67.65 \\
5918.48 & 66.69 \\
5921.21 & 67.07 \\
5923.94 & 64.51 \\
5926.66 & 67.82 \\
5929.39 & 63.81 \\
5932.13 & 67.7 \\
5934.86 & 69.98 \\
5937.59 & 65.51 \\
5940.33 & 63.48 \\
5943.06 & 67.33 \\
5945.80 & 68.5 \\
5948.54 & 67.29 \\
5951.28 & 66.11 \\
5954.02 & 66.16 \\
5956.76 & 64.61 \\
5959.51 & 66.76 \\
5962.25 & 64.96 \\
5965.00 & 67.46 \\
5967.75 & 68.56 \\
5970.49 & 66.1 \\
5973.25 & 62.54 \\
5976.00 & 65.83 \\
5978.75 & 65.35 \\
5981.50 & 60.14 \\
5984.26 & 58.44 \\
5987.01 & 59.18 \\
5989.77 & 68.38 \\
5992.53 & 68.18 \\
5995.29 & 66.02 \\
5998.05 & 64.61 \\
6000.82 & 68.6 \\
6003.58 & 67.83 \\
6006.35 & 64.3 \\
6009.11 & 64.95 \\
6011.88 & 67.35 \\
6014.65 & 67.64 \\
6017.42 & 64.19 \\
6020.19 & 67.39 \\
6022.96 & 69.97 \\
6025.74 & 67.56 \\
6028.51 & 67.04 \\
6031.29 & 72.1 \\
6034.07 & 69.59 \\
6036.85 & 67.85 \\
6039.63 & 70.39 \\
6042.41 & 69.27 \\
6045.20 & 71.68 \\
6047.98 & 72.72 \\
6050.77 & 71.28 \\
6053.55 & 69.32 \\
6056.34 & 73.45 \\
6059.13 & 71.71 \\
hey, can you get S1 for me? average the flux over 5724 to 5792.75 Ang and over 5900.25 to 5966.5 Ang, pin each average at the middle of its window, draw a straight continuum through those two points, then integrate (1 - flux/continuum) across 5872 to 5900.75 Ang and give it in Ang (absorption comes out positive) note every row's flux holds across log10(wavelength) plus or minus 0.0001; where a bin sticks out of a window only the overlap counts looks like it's 2.4 Ang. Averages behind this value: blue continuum 67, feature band 60.6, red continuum 65.9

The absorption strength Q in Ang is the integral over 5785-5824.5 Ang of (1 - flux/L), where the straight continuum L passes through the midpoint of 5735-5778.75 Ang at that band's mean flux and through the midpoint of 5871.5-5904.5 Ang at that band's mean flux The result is -2.8 Ang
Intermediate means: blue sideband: 66.6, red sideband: 60.8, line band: 69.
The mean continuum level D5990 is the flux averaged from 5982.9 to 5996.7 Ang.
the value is 64.1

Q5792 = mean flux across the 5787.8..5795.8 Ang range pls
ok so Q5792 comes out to 69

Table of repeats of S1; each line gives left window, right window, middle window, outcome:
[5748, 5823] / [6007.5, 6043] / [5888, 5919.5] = 2.84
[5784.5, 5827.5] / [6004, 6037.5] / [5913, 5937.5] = 0.52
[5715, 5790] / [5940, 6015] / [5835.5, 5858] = -0.68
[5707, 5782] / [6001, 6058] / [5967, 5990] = 1.65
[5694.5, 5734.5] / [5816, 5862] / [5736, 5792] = 0.78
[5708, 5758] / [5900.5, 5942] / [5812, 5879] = -1.99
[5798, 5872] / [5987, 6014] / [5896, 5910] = 1.22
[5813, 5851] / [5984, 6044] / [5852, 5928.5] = 4.18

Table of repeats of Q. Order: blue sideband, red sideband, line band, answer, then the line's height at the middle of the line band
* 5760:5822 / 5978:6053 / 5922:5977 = 0.8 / 67.3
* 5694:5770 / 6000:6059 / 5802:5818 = -0.3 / 67.8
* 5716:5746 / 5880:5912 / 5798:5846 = -3.5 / 63.8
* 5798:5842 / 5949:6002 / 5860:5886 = 0.5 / 67.3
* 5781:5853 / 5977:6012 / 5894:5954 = 1.1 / 66.3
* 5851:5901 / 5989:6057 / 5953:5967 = 0.1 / 66.5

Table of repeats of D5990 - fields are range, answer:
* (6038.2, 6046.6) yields 70.4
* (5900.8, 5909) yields 63.5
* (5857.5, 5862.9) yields 71.1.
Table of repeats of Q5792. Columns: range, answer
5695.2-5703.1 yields 70.2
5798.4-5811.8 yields 67.4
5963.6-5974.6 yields 66.1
